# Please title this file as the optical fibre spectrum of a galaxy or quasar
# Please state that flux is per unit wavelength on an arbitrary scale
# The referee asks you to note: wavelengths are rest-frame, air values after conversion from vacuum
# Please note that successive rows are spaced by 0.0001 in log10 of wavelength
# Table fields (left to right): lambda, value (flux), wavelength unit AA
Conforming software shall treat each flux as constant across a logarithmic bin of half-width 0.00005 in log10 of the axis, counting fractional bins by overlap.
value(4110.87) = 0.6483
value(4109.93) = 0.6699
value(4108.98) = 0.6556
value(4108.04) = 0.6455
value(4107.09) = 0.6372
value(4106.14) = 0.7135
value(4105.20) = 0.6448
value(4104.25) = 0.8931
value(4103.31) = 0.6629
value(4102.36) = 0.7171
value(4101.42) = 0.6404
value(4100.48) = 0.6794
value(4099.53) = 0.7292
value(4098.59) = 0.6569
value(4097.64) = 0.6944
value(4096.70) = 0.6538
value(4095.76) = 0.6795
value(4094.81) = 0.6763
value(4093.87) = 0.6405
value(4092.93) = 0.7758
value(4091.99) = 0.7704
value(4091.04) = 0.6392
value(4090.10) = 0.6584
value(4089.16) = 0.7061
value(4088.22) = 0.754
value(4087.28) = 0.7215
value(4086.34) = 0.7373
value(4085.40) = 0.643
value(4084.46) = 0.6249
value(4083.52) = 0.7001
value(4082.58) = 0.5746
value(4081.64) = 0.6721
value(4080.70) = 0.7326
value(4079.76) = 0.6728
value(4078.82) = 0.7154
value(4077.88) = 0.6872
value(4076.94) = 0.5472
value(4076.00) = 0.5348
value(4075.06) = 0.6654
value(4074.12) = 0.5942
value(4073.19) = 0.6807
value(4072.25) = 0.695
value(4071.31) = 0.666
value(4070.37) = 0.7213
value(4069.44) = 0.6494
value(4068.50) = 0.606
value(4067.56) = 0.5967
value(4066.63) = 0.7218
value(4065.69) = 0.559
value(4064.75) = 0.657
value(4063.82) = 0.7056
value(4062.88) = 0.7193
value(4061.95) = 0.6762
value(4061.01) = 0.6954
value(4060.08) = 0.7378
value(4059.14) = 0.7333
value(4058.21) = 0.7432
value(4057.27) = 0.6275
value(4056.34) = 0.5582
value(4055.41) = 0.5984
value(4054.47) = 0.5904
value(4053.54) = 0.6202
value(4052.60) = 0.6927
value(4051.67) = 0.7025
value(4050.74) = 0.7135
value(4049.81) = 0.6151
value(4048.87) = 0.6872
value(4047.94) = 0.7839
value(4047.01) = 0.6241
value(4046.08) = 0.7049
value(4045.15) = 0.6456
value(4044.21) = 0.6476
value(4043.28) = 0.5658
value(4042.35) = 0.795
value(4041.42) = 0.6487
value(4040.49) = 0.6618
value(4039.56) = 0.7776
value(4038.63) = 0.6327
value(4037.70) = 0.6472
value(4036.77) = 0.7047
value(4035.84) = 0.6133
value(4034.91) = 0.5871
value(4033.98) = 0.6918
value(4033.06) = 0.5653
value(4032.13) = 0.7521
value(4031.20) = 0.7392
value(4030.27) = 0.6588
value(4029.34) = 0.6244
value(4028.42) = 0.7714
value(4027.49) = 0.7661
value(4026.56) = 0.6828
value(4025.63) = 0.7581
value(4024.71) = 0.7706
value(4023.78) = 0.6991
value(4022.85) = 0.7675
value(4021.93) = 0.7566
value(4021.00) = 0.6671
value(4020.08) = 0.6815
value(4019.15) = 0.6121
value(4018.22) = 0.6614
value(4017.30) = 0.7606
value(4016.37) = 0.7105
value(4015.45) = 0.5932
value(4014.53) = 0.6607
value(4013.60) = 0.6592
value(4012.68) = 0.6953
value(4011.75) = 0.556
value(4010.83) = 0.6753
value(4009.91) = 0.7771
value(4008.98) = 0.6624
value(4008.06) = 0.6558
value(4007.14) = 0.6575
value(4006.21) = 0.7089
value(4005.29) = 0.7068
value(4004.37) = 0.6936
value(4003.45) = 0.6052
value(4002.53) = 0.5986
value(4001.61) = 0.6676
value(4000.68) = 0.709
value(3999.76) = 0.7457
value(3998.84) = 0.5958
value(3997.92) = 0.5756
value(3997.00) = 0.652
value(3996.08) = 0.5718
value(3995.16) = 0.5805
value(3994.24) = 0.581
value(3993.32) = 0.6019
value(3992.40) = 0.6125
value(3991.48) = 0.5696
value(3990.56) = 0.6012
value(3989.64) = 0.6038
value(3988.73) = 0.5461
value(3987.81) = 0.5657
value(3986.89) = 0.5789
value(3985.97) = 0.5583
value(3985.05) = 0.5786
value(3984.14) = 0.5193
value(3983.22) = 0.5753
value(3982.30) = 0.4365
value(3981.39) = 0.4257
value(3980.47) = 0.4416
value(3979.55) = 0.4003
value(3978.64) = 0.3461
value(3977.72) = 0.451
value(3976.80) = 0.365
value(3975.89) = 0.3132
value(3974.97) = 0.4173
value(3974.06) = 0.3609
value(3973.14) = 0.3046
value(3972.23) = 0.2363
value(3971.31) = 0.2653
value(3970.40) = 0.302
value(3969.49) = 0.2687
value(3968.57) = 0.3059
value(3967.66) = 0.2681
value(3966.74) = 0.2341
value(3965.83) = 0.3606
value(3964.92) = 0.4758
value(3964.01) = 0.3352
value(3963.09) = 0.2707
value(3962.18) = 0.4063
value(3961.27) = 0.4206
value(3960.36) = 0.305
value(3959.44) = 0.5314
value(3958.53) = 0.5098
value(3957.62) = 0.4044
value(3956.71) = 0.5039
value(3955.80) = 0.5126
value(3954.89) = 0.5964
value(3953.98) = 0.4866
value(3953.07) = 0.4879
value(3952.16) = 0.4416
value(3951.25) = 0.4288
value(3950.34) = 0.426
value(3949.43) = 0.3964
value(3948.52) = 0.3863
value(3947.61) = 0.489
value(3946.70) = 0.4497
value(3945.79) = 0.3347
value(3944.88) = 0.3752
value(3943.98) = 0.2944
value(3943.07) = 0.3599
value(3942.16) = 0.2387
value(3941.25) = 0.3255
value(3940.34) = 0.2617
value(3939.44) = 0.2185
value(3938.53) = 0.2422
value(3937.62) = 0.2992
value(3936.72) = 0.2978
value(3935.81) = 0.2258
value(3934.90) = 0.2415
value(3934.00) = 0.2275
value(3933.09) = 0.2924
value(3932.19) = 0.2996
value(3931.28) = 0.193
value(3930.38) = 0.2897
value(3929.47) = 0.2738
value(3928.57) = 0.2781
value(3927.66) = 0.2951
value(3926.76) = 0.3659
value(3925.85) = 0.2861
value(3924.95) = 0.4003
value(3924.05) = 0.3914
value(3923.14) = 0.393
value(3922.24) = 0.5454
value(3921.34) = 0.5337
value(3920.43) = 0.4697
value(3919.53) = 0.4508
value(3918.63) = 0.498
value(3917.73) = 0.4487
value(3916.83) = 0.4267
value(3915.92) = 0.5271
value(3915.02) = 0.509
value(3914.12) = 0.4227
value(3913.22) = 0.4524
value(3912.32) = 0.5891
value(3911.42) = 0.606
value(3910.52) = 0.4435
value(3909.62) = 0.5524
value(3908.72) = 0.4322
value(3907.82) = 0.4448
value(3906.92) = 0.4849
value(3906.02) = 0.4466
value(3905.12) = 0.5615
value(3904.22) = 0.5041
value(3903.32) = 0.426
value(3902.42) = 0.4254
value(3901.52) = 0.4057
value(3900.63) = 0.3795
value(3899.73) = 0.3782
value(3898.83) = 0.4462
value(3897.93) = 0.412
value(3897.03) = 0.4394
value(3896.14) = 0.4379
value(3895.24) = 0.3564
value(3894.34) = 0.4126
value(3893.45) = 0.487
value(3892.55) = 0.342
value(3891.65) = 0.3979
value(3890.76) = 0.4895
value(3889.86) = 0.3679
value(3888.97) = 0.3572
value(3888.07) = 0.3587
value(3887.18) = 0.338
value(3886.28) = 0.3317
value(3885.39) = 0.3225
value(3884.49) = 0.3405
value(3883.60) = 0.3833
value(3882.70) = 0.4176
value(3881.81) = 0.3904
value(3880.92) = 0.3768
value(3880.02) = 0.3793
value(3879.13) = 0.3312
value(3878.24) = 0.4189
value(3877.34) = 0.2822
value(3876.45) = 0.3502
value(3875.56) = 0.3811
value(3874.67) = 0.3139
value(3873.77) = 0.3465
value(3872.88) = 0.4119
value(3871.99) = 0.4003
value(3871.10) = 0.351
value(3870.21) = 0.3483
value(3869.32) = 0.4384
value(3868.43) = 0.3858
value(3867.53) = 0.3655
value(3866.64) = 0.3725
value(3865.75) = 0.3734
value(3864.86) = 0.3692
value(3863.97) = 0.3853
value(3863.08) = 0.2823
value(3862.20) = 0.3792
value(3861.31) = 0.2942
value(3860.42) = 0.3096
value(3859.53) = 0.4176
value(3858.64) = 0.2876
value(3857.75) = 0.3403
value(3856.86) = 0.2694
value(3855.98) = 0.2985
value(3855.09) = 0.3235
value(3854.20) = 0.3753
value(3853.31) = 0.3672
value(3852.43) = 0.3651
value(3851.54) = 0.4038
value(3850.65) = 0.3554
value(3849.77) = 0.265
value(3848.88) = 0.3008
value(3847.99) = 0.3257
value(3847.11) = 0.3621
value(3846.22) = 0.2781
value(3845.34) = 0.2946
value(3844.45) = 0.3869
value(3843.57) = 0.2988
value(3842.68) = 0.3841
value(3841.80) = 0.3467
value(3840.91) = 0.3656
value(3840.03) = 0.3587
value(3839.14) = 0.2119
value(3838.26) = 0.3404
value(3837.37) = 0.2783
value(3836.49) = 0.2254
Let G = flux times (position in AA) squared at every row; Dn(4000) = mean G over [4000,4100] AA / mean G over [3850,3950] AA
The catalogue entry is 1.92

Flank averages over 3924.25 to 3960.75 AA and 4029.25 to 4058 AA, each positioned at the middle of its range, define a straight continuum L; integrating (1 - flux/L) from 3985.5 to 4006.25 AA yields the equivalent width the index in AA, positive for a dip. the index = -3.9 AA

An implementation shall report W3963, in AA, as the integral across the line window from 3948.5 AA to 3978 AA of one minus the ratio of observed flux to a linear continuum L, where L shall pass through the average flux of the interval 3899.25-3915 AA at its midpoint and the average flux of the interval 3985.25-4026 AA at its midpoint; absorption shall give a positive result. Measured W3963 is 9.49 AA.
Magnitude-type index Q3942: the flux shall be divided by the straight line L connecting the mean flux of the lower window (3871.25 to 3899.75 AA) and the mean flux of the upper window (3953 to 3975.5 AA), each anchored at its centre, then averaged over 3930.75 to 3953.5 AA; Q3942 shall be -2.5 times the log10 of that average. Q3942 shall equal 0.16 mag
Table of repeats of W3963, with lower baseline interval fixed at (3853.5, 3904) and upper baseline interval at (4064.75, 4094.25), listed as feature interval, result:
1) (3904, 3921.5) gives -2.8 AA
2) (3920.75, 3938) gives 4.7 AA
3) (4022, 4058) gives -4.1 AA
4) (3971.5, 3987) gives 2.9 AA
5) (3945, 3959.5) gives 0.7 AA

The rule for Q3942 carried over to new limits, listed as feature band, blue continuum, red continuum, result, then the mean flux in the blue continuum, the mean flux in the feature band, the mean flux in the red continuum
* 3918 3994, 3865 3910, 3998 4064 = 0.32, 0.398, 0.397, 0.678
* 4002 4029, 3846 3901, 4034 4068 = -0.14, 0.364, 0.689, 0.667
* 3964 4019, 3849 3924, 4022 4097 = 0.07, 0.401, 0.535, 0.676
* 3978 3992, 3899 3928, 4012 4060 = 0.14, 0.454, 0.516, 0.679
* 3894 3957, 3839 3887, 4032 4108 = 0.11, 0.349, 0.402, 0.672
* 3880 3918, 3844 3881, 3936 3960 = -0.17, 0.349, 0.43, 0.394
